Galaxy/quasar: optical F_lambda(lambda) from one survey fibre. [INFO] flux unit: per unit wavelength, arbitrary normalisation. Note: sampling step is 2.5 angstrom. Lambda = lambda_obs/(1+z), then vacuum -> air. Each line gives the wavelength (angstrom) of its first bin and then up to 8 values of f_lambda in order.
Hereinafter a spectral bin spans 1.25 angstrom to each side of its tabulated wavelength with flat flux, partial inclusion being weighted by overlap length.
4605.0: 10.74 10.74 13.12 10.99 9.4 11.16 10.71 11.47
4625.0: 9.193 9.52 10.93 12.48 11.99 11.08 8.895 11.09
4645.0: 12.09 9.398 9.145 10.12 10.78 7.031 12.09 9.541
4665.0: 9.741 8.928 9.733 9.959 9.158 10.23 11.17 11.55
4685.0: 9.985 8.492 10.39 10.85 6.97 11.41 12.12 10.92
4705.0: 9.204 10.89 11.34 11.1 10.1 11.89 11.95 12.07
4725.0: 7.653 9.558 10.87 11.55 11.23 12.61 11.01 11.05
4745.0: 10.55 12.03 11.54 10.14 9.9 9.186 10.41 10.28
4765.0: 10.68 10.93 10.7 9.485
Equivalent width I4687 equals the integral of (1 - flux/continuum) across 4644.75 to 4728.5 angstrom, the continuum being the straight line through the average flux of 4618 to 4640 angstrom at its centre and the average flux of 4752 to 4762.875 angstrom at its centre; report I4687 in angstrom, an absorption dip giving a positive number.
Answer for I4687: 1.7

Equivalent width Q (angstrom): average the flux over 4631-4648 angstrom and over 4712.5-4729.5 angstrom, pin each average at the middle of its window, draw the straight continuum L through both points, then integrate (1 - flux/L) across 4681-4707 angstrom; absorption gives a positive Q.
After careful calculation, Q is 1.29 angstrom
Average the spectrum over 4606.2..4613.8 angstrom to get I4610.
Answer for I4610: 11.6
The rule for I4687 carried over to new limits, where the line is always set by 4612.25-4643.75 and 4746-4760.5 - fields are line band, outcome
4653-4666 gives 1.0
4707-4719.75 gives -0.7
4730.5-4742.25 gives -1.1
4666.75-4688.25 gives 1.3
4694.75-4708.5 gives 0.2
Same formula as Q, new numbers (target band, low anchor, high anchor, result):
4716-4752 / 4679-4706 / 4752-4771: -2.8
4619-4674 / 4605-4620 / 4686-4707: 2.0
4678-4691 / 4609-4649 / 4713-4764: 0.6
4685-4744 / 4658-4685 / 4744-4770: -1.7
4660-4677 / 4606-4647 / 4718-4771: 1.8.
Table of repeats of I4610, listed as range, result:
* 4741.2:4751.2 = 11.3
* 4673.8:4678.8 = 9.71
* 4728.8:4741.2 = 11.5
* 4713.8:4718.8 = 11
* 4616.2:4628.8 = 10.4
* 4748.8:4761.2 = 10.2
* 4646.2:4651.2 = 9.3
